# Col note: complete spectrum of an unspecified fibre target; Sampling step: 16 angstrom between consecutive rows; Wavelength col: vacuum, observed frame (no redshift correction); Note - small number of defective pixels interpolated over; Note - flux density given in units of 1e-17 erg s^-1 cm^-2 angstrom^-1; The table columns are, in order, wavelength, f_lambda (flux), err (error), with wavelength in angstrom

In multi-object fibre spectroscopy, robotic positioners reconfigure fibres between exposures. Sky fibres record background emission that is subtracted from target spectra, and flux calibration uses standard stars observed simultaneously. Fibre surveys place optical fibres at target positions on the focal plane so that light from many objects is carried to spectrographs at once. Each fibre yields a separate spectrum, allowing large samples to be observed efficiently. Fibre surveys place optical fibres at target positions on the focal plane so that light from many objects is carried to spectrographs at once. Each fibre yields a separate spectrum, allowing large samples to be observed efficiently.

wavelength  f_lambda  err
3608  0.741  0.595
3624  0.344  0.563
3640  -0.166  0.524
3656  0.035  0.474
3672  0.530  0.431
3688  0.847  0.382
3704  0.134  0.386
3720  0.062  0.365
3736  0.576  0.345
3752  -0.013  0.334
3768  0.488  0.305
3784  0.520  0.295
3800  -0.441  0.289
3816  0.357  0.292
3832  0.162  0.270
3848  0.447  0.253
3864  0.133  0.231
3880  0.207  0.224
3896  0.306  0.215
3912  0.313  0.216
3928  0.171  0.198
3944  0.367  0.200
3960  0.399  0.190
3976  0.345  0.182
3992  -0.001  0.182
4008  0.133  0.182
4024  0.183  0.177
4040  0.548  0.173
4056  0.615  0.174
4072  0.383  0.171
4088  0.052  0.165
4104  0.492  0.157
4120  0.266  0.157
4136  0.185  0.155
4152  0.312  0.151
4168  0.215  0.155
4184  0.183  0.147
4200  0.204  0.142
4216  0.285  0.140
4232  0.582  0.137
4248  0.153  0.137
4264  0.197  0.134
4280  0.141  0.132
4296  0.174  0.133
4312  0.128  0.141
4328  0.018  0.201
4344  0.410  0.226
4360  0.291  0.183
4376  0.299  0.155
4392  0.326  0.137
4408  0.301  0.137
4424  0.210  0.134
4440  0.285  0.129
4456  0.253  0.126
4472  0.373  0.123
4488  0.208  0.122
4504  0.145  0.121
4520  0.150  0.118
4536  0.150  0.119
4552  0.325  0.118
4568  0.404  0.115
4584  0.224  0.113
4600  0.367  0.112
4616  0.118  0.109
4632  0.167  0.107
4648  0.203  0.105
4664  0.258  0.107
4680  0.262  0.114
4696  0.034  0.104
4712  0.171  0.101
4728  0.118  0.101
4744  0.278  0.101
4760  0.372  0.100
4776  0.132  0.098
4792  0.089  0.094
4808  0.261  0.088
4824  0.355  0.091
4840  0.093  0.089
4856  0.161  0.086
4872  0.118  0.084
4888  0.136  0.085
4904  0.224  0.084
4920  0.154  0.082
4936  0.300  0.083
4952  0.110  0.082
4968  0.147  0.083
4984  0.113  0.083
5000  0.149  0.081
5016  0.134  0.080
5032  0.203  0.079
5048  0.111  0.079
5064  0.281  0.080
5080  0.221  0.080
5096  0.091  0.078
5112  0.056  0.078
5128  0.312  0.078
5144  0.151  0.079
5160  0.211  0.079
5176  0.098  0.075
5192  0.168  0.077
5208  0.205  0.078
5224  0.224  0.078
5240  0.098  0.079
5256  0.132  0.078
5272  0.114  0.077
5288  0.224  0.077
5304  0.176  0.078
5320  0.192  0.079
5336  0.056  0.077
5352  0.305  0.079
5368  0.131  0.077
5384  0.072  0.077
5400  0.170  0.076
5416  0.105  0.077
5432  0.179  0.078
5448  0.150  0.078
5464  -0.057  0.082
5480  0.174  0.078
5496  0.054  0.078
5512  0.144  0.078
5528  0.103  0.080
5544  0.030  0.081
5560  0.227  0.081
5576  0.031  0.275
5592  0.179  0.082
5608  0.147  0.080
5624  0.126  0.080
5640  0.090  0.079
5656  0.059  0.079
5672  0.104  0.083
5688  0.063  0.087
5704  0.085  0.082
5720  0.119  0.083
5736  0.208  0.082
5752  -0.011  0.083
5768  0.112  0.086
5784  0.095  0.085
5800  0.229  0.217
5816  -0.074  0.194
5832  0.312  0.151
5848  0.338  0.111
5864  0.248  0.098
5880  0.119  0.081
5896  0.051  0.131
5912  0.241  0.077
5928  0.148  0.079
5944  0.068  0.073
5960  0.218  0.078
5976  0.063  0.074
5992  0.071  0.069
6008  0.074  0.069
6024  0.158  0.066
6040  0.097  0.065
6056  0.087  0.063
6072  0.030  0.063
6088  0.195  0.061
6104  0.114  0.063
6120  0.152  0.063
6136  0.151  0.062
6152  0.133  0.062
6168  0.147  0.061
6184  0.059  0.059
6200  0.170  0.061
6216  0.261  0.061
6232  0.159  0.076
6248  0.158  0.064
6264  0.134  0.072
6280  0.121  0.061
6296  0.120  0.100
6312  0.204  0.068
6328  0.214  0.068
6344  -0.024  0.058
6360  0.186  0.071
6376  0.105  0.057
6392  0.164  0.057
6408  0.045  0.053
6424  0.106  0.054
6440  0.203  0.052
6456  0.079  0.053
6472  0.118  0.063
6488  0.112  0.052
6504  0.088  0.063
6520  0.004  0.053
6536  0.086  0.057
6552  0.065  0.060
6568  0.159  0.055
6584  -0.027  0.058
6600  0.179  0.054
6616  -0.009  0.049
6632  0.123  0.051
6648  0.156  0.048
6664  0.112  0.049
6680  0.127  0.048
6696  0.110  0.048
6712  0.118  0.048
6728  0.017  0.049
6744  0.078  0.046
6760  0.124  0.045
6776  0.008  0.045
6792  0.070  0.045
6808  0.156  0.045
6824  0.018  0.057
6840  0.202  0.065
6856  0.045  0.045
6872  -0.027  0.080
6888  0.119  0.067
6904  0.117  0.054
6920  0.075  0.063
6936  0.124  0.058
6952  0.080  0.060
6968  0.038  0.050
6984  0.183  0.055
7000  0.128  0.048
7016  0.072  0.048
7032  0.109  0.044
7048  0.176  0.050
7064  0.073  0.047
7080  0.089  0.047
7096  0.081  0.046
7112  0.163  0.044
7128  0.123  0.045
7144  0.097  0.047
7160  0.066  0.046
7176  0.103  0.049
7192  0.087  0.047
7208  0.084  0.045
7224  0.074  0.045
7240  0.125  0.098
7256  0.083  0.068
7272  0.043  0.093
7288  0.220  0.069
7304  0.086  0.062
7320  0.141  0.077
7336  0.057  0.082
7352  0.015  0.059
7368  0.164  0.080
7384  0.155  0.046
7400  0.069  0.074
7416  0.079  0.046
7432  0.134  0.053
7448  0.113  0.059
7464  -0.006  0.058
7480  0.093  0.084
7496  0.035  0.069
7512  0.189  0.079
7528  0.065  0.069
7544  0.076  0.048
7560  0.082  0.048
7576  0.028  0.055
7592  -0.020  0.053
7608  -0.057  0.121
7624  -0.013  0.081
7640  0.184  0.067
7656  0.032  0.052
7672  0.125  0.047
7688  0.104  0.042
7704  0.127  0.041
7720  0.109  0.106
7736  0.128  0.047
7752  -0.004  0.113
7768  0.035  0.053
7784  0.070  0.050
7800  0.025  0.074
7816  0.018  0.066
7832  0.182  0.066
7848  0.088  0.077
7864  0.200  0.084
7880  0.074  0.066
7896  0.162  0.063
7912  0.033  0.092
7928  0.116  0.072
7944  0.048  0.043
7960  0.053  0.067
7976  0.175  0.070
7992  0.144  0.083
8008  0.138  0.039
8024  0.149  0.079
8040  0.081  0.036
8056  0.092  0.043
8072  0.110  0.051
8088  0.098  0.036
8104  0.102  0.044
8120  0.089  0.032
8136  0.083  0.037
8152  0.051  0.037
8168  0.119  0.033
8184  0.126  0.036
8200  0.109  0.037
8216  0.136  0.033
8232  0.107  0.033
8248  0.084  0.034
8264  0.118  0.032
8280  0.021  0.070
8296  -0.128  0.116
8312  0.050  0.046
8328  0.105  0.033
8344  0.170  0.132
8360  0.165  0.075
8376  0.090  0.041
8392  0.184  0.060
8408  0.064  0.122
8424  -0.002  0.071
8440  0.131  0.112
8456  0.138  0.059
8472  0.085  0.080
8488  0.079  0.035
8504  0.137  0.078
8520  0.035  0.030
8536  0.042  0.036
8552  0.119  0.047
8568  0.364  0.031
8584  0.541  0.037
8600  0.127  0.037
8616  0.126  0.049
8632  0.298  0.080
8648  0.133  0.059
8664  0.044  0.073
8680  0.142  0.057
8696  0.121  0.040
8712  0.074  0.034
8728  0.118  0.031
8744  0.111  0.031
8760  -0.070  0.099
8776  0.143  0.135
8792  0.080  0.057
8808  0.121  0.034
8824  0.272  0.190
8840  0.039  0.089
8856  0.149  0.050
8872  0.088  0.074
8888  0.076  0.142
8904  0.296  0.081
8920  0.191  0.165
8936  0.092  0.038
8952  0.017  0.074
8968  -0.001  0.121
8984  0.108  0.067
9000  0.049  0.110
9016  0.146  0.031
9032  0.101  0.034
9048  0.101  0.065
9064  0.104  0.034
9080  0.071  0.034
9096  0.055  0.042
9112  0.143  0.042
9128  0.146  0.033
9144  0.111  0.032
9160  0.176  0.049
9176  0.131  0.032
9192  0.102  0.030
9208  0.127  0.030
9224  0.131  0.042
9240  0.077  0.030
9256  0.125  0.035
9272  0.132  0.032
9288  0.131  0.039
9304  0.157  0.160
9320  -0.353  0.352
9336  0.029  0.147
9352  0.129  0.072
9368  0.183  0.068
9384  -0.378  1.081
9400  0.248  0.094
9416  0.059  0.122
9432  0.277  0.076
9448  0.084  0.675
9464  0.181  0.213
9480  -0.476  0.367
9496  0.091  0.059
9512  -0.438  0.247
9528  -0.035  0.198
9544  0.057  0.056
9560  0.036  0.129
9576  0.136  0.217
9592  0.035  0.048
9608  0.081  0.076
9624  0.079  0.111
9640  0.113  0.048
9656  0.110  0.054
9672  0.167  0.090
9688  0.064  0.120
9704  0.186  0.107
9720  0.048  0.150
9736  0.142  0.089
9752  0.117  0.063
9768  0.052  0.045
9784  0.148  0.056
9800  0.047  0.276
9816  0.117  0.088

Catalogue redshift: 1.300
